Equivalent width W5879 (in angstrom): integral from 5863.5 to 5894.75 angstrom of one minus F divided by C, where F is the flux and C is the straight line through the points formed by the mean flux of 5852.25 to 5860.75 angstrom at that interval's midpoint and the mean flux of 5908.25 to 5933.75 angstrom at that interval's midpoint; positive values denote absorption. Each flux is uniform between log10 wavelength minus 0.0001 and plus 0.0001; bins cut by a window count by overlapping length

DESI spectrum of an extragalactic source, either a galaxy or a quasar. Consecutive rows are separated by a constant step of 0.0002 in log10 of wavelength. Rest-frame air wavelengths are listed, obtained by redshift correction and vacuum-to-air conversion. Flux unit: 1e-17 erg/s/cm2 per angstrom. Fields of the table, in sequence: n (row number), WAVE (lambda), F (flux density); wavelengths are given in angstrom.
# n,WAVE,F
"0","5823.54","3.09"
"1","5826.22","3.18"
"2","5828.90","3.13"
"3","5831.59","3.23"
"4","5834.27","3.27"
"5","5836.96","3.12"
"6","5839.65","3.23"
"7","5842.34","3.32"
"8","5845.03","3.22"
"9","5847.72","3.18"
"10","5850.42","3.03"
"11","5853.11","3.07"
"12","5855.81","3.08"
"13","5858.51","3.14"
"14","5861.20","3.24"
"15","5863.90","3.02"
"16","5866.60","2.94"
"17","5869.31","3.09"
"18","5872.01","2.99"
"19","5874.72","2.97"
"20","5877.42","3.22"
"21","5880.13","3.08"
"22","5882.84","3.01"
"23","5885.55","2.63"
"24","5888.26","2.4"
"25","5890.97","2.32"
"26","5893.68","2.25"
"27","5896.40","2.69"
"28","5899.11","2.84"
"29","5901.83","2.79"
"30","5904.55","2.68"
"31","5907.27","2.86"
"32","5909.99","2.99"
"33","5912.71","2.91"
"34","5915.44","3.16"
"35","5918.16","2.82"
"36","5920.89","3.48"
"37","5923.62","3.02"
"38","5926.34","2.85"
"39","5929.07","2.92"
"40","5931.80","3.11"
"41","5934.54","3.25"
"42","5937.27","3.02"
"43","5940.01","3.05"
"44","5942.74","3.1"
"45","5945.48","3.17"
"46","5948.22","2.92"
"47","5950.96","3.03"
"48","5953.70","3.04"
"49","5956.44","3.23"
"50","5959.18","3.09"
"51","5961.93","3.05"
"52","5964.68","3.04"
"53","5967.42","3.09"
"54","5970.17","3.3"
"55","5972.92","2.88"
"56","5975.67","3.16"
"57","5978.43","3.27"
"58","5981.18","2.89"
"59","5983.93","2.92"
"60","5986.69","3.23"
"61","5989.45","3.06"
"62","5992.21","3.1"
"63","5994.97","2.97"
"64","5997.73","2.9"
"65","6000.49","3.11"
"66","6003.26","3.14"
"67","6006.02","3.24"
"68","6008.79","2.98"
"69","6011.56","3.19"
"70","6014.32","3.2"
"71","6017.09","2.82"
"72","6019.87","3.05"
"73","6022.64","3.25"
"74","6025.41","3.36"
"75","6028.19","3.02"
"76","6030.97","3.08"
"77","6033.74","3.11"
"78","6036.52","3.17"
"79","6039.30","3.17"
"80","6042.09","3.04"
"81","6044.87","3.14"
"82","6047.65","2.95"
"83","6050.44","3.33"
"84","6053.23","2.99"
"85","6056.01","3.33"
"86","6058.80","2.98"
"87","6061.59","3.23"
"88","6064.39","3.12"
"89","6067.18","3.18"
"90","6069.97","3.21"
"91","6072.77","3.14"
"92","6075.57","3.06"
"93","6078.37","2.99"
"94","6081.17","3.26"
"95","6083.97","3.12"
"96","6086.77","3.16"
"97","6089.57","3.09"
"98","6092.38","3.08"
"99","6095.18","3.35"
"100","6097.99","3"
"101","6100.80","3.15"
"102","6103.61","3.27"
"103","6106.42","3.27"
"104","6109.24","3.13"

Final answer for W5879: 2.6 angstrom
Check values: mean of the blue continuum 3.11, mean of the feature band 2.83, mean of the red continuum 3.03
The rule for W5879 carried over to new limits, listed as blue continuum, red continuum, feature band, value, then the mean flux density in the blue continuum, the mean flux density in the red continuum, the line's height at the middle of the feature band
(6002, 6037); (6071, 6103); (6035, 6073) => -0.17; 3.12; 3.13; 3.13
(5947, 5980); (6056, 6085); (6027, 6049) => 0.27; 3.09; 3.14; 3.12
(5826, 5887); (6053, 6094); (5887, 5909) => 3.51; 3.1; 3.14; 3.11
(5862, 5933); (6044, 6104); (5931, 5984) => -1.96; 2.89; 3.14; 2.97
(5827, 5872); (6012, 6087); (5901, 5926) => 1.35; 3.14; 3.13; 3.14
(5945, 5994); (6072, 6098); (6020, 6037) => -0.28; 3.08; 3.13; 3.11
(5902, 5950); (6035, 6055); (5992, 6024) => 0.06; 3.01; 3.12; 3.08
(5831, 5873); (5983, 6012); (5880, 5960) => 4.77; 3.14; 3.07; 3.11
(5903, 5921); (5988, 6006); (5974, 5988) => -0.22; 2.95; 3.06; 3.04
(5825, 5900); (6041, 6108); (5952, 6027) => -0.24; 3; 3.14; 3.08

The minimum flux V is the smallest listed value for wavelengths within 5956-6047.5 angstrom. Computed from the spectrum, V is 2.82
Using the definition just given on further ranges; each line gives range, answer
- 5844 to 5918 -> 2.25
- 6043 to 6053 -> 2.95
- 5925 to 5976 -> 2.85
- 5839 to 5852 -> 3.03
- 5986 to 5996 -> 2.97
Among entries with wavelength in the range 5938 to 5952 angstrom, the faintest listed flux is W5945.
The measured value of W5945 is 2.92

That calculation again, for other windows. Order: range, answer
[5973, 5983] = 2.89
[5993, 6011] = 2.9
